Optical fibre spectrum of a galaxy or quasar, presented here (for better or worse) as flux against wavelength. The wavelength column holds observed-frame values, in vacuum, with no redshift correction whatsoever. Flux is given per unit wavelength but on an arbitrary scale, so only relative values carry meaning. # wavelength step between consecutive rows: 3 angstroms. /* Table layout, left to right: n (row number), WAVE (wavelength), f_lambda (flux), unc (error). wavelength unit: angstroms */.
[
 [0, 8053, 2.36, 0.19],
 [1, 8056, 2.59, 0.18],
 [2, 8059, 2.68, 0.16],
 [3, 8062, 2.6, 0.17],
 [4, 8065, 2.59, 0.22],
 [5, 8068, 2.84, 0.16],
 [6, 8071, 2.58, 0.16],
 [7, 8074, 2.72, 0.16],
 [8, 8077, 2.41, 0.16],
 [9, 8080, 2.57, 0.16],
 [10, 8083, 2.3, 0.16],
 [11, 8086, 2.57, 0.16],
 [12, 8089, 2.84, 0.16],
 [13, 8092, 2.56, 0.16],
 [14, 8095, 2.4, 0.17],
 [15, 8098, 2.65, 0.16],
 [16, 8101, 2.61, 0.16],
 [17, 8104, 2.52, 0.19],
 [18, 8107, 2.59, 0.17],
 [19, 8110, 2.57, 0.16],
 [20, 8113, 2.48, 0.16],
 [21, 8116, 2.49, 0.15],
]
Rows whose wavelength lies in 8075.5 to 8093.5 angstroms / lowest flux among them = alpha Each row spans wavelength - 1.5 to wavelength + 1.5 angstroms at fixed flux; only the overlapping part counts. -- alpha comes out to 2.3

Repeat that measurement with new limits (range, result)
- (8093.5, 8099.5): 2.4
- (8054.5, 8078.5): 2.41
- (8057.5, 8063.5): 2.6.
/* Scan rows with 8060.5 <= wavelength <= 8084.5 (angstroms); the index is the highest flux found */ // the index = 2.84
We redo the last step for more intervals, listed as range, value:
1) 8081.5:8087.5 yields 2.57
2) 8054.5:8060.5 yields 2.68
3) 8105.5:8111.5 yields 2.59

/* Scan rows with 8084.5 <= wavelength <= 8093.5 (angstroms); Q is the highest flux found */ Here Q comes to 2.84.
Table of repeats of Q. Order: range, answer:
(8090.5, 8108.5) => 2.65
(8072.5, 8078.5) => 2.72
